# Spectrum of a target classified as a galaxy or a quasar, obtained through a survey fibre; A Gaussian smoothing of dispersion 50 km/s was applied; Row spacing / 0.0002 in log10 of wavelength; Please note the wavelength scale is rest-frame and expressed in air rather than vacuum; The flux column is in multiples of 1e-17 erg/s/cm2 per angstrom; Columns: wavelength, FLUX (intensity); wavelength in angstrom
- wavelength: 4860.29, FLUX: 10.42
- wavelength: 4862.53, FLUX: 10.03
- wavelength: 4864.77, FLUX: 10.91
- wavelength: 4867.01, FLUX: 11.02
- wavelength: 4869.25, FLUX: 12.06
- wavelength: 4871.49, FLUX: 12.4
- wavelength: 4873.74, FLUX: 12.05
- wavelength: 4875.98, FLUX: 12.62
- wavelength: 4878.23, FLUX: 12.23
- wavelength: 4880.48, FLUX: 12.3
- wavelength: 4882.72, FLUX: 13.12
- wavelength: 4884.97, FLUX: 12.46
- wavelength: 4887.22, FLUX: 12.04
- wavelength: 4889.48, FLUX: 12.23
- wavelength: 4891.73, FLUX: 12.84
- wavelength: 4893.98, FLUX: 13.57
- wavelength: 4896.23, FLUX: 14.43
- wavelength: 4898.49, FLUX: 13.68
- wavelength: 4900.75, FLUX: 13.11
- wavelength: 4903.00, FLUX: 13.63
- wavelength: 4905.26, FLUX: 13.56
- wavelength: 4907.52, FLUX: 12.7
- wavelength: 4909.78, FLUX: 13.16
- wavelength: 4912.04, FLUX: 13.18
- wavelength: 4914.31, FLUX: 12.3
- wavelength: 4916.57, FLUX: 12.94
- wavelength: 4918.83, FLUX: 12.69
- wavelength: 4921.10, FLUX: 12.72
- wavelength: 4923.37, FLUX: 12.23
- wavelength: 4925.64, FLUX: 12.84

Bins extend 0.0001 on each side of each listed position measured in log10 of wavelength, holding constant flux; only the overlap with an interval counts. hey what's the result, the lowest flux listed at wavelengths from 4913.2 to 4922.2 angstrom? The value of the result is 12.3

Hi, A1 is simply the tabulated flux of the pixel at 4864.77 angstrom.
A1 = 10.91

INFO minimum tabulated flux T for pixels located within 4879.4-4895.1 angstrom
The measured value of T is 12.04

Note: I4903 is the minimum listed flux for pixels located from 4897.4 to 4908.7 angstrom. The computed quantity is 12.7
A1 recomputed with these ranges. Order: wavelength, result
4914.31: 12.3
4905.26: 13.56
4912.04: 13.18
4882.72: 13.12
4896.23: 14.43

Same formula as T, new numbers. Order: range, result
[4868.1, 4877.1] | 12.05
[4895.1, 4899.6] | 13.68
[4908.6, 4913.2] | 13.16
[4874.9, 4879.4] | 12.23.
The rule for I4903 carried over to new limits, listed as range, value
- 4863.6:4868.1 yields 10.91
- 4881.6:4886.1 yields 12.46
